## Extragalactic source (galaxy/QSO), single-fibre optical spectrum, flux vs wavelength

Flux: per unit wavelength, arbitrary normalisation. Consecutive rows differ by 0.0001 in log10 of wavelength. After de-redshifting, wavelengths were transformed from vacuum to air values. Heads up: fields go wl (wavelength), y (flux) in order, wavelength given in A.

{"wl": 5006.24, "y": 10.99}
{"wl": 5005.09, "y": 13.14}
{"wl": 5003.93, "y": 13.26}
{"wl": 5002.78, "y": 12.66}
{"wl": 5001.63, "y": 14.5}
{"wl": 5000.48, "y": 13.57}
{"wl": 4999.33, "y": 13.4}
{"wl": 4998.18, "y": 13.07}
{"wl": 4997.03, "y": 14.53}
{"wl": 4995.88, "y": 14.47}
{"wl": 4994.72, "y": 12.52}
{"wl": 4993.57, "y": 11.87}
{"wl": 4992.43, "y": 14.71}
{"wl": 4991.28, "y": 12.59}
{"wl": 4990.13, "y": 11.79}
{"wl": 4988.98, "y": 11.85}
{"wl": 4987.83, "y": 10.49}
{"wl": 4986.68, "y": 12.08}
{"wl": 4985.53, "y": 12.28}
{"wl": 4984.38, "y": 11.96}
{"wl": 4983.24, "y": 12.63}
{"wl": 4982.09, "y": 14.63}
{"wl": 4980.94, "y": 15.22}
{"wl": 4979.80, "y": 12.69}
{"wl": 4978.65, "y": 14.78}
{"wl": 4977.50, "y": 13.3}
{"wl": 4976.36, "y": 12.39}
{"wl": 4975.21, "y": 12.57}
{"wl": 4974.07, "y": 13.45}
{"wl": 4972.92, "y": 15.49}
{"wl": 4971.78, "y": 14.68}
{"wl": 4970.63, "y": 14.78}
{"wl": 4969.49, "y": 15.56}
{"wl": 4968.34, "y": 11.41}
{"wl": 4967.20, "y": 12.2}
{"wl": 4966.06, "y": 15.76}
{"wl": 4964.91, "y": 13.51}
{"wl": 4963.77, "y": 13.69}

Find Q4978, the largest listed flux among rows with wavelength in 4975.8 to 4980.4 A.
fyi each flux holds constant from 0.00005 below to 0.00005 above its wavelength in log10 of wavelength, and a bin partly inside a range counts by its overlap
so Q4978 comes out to 14.78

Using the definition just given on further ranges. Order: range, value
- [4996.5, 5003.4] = 14.53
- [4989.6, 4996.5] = 14.71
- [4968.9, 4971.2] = 15.56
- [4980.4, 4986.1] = 15.22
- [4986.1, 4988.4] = 12.08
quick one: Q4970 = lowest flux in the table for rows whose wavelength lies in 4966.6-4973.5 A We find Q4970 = 11.41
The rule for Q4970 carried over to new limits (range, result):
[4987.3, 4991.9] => 10.49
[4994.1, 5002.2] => 12.52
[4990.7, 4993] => 12.59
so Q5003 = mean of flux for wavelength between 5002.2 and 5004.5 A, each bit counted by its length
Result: 13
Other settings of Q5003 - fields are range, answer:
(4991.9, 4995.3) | 13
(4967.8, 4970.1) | 13.5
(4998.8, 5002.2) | 13.8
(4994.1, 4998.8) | 13.6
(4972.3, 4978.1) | 13.5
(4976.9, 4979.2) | 14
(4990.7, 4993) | 13.7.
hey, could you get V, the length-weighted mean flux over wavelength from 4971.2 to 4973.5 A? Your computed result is 15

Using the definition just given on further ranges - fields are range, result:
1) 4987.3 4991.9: 11.7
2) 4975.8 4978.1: 12.9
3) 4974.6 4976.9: 12.5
